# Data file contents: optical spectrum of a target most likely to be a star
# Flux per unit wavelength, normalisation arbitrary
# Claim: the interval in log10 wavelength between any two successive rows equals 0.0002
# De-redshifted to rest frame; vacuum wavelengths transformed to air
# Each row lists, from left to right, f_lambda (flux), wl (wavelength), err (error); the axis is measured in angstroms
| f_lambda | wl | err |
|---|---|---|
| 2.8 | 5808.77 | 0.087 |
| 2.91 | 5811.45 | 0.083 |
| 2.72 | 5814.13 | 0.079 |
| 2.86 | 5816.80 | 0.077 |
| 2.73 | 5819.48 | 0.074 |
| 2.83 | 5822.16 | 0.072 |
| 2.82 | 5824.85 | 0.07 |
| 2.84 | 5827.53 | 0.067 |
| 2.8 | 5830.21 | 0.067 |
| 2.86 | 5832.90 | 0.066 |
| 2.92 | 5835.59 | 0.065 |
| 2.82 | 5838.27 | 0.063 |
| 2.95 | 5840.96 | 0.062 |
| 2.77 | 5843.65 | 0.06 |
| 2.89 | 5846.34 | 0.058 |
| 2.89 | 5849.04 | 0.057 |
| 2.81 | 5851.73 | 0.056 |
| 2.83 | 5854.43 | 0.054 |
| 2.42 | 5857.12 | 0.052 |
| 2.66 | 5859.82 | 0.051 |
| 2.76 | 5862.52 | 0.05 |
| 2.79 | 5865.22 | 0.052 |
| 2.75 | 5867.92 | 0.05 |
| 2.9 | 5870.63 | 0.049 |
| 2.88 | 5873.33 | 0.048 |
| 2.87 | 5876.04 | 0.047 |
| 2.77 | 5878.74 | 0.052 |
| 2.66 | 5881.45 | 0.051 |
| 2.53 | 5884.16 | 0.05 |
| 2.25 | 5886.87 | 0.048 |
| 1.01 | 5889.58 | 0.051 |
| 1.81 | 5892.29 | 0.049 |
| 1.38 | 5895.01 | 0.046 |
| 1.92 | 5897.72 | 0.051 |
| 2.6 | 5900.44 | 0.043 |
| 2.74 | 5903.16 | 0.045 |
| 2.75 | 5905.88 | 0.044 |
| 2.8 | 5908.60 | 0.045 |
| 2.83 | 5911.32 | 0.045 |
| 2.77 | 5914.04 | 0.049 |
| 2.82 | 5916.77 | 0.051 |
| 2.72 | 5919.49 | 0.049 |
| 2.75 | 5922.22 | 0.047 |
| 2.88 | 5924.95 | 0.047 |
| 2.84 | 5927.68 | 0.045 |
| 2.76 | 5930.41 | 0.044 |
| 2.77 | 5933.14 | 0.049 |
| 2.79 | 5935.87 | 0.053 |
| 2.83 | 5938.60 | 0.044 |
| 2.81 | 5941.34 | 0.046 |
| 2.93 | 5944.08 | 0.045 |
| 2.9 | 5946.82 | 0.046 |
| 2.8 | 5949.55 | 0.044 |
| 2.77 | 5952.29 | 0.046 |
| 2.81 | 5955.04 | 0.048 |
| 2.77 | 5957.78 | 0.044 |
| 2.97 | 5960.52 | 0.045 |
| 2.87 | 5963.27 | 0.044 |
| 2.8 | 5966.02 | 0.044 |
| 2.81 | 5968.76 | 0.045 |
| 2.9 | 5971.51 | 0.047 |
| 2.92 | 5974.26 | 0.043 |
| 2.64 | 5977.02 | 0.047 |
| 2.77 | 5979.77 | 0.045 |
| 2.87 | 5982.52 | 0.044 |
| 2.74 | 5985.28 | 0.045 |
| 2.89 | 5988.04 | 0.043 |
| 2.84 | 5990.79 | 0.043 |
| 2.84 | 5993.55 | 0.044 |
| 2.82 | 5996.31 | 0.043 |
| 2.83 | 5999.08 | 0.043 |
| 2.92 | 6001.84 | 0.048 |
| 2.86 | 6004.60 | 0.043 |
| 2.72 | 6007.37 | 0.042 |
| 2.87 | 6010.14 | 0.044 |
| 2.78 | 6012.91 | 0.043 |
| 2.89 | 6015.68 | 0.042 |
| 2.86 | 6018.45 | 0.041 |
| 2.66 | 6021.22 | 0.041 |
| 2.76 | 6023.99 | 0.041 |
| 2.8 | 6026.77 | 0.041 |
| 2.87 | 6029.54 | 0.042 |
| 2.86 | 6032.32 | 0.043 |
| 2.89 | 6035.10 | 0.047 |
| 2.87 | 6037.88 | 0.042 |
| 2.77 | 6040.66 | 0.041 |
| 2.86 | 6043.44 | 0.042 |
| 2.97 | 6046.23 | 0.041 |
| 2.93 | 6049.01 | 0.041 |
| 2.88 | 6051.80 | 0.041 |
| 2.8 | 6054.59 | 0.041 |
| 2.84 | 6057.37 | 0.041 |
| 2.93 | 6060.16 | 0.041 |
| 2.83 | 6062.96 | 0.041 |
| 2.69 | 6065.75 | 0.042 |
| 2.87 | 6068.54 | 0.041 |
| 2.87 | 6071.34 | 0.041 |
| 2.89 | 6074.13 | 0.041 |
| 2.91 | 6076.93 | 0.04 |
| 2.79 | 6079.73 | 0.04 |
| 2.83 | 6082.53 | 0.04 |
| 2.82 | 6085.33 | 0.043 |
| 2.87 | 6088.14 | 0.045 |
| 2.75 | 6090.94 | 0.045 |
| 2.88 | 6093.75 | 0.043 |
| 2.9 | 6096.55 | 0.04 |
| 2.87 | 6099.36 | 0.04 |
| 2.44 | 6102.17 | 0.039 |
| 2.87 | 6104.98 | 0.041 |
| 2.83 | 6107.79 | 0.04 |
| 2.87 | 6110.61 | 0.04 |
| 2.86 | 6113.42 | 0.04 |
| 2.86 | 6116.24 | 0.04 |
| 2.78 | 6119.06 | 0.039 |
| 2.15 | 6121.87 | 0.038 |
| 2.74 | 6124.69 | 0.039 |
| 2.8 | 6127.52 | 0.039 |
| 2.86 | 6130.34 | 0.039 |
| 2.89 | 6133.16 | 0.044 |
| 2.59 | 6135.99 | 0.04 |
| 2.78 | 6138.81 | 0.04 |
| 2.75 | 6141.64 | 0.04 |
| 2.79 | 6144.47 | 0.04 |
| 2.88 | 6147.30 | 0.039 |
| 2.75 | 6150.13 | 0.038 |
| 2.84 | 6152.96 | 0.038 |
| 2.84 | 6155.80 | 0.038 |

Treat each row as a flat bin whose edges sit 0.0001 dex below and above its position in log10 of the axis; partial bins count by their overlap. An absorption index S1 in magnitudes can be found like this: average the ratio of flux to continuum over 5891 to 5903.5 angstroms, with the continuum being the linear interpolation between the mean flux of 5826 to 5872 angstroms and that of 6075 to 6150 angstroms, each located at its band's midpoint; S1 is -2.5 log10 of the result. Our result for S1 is 0.345 mag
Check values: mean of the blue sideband 2.8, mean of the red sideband 2.78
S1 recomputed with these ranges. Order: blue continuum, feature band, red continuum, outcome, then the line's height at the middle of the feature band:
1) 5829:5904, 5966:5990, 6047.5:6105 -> -0.04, 2.71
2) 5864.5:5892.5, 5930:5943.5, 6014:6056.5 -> -0.07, 2.62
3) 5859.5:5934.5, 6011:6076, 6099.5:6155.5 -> -0.06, 2.69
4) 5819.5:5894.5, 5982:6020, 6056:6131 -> -0.04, 2.74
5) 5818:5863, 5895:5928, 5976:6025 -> 0.06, 2.81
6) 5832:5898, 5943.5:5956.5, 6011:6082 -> -0.05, 2.7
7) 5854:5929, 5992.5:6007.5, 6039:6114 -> -0.05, 2.72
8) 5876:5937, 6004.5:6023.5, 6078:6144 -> -0.06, 2.65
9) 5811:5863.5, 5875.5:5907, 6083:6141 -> 0.23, 2.8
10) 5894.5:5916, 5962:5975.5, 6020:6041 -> -0.07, 2.67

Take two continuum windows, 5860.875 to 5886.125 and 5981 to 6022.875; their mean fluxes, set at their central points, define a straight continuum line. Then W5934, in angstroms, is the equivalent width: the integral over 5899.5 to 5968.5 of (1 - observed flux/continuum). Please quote -0.4 angstroms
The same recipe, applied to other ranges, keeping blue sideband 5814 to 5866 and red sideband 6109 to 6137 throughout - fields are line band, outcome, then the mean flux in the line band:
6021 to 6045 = -0.55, 2.82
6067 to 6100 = -1.23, 2.85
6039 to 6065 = -1.01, 2.86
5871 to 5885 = 0.16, 2.76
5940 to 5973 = -0.82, 2.85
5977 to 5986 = -0.01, 2.77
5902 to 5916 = 0.03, 2.78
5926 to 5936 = -0.04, 2.79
